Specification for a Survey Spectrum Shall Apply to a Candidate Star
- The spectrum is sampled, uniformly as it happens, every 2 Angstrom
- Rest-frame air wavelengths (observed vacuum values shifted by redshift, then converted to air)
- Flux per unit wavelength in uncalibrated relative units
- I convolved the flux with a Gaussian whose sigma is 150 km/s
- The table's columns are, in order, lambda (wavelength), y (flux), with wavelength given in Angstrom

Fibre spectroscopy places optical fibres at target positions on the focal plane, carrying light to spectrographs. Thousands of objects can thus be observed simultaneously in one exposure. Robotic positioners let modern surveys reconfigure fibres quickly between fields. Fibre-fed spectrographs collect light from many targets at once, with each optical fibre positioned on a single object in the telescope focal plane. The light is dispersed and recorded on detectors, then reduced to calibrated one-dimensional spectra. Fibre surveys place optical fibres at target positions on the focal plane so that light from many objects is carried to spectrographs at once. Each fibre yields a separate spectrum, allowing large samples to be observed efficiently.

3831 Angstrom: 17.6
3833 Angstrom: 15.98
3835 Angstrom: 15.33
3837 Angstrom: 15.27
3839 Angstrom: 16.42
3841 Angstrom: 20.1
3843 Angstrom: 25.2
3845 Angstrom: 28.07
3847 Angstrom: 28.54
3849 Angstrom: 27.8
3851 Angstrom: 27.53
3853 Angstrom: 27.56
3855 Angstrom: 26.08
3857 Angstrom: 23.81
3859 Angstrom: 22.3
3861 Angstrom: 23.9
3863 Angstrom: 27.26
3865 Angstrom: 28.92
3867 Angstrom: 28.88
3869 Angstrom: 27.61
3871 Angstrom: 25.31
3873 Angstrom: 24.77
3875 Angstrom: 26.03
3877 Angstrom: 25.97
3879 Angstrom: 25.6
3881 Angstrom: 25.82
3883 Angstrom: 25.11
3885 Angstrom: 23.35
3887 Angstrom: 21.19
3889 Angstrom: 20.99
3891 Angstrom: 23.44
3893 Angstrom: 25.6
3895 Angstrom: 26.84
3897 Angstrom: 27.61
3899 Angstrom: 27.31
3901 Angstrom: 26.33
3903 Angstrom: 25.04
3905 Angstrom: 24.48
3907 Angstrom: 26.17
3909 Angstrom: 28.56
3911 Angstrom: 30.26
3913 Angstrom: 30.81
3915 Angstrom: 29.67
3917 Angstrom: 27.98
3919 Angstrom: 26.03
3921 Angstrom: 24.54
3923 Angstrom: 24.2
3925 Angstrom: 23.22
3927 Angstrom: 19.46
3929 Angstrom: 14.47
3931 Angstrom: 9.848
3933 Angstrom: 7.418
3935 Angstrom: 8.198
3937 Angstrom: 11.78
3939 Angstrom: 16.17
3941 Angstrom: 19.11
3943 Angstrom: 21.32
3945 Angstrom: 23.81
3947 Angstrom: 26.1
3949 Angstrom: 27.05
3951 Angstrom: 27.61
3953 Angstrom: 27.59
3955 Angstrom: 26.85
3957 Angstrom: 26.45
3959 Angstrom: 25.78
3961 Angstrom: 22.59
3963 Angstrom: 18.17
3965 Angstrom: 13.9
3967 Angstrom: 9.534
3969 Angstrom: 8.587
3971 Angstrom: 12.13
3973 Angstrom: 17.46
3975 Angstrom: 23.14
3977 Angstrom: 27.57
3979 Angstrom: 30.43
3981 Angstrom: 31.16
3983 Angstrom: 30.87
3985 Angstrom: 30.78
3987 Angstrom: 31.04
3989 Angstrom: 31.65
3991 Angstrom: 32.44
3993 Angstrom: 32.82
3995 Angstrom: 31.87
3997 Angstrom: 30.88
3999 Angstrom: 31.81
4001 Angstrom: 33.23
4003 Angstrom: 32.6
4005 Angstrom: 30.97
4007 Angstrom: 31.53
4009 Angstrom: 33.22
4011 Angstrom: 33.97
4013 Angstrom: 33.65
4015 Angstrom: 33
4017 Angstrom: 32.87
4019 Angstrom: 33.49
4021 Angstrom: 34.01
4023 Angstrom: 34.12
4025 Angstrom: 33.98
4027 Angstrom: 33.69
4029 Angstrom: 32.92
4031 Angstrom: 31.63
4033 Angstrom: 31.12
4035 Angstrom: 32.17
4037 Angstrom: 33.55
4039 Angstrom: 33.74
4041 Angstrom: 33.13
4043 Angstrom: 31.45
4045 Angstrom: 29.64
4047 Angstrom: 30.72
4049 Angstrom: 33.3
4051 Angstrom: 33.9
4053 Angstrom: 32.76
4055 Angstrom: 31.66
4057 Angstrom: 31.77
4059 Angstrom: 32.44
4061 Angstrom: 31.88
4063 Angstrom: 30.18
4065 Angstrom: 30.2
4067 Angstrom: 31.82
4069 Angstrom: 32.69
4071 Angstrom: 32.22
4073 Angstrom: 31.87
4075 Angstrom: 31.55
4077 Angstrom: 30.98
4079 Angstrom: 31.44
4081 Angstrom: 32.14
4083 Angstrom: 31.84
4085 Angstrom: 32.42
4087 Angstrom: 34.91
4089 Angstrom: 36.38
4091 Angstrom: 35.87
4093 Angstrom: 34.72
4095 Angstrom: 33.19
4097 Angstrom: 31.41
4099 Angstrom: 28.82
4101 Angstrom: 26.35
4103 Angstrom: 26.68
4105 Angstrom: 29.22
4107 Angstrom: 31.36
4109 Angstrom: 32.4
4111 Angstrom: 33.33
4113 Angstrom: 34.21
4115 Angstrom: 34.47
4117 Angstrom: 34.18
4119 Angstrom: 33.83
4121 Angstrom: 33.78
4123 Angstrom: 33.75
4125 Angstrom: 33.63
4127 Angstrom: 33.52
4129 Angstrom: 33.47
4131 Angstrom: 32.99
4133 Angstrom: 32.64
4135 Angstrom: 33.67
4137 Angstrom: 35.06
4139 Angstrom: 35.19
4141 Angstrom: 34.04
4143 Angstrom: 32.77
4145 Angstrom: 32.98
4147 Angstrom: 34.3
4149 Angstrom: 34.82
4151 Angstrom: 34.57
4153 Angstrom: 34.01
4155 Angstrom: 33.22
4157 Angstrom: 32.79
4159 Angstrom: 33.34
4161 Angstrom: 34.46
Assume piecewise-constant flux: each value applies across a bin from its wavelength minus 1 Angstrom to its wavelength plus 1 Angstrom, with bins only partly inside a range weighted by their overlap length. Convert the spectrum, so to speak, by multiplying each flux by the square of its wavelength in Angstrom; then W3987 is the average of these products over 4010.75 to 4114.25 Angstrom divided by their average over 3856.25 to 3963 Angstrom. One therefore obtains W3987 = 1.5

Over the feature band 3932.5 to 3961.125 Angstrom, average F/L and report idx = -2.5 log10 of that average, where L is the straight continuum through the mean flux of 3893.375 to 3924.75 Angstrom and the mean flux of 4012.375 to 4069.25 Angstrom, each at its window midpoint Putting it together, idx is 0.32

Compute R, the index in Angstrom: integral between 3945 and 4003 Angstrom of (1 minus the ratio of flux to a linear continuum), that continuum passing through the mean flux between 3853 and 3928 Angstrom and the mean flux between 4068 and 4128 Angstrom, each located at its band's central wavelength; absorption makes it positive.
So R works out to 5.5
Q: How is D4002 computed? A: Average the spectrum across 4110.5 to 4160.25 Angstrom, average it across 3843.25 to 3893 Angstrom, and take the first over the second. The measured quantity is 1.32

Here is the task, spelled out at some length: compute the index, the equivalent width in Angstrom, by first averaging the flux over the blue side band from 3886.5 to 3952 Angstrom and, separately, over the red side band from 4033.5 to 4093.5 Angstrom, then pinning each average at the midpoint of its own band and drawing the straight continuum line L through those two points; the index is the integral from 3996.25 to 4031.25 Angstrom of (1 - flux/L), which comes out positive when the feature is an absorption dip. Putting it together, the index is -4.58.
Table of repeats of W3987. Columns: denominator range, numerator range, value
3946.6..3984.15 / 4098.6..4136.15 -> 1.53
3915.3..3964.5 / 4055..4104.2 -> 1.61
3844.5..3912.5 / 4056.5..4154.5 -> 1.41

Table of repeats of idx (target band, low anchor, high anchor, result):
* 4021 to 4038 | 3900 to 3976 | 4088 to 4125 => -0.201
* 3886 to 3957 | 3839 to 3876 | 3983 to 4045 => 0.227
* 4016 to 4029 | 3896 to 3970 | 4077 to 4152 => -0.222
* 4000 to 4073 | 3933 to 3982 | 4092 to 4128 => -0.221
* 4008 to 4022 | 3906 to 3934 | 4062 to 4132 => -0.192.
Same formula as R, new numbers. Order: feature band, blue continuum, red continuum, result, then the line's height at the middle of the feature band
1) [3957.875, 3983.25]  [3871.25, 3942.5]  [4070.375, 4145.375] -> 5.4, 26.1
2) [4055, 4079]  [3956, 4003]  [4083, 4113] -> -1.0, 30.3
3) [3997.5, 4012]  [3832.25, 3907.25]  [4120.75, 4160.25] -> -1.6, 29.1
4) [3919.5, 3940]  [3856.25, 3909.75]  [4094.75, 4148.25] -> 8.1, 26.9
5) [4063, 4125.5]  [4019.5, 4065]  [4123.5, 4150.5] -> 1.7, 33.2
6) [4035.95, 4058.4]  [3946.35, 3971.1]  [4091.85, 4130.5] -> -3.8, 27.6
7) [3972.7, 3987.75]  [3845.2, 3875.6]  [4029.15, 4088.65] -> 0.8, 29.9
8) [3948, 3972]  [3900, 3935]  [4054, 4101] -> 4.5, 25.4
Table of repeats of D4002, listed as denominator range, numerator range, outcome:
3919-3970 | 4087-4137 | 1.68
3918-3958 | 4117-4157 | 1.64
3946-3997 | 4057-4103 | 1.27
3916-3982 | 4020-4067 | 1.57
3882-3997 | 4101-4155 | 1.40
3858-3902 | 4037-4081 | 1.25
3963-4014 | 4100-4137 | 1.19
